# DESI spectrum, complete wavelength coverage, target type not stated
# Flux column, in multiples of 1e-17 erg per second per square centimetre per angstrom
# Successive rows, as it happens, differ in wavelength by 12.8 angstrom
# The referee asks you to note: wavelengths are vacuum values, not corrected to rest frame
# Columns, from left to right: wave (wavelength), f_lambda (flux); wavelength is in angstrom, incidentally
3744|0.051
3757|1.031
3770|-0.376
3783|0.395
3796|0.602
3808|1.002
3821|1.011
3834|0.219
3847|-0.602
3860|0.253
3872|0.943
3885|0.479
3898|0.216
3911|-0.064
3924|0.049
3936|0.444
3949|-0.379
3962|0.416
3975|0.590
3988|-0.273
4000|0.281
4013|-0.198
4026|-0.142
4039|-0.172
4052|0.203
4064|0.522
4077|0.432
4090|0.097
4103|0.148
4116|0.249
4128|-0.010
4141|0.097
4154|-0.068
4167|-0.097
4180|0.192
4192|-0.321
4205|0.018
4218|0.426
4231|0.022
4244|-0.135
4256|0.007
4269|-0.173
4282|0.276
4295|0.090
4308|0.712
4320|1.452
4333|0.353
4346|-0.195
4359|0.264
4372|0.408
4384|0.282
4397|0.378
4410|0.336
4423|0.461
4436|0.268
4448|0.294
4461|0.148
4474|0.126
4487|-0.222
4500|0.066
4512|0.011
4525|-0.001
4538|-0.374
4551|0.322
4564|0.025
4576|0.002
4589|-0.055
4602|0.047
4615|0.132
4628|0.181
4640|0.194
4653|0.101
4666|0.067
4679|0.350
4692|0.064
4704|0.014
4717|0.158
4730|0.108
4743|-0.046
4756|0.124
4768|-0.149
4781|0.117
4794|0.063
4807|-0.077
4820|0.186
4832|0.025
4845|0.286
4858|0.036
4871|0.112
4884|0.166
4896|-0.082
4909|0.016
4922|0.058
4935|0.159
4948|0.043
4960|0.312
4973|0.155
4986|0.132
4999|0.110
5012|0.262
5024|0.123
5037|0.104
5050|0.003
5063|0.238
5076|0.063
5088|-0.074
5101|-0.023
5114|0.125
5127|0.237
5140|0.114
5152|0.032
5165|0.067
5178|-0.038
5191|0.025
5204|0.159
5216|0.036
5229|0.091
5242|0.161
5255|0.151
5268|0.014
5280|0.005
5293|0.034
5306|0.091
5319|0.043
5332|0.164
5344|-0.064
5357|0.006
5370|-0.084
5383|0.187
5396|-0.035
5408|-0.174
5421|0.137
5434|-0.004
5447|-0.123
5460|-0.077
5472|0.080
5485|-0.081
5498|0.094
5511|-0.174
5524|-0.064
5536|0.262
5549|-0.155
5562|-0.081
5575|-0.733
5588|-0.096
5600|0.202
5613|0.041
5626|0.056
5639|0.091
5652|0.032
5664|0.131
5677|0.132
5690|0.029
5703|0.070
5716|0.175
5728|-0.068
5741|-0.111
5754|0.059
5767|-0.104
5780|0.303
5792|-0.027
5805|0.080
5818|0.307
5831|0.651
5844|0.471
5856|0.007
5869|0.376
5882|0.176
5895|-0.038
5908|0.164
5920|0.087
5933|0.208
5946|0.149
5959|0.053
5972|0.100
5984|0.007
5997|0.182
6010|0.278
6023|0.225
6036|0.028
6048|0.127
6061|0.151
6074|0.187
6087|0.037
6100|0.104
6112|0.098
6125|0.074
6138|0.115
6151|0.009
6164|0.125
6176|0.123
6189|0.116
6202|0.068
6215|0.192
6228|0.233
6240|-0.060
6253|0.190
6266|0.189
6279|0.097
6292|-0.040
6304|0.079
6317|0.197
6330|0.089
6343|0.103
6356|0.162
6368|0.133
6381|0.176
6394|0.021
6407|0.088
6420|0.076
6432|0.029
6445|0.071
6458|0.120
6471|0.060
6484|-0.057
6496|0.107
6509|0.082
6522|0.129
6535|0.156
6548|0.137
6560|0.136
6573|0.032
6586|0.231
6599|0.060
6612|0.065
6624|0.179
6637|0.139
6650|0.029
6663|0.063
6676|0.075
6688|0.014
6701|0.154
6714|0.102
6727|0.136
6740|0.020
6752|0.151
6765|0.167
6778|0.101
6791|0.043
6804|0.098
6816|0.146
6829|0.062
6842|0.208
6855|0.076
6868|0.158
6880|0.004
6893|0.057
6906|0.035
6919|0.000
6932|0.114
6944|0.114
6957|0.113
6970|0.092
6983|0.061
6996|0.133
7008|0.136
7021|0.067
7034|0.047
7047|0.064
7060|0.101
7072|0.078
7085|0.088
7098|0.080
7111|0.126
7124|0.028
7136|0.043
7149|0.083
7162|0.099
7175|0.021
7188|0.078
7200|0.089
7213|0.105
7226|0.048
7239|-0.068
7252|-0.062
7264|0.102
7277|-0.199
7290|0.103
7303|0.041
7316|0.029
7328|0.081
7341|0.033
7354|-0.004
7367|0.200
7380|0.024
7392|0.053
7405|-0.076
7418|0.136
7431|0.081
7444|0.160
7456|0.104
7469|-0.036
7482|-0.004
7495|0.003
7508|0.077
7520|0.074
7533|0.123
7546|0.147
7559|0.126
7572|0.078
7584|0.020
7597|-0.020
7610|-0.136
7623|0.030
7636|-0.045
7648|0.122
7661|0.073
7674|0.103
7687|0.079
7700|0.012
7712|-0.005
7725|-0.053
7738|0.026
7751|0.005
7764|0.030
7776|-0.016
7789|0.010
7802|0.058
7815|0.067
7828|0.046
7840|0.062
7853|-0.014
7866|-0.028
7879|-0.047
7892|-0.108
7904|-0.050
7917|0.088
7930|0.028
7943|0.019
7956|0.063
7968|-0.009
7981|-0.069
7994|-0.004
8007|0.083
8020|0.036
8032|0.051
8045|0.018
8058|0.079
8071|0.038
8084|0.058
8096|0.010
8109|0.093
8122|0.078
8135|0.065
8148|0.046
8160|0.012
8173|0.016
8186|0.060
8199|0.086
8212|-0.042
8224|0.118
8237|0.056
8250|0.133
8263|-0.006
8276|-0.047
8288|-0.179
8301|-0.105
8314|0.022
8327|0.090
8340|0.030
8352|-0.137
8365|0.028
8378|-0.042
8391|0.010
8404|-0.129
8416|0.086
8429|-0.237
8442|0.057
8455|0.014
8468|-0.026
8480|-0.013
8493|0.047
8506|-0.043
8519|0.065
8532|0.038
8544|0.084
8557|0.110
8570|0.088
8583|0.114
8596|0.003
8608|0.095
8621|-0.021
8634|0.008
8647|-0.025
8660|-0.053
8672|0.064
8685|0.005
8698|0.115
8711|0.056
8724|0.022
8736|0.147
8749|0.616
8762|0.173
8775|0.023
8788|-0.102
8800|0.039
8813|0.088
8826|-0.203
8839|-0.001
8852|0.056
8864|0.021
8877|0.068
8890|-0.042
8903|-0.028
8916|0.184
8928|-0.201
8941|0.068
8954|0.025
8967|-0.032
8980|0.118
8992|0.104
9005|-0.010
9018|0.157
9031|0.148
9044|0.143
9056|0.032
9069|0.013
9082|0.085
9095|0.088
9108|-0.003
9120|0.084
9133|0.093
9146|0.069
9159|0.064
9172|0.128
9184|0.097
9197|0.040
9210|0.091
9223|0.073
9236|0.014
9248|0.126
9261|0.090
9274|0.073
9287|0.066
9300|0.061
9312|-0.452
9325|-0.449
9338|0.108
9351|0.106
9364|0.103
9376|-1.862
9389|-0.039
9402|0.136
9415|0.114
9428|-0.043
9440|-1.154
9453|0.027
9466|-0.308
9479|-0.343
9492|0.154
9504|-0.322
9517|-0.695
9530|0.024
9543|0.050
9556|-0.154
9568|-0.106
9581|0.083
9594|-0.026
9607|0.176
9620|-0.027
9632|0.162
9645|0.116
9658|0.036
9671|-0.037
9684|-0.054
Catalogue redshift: 1.347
